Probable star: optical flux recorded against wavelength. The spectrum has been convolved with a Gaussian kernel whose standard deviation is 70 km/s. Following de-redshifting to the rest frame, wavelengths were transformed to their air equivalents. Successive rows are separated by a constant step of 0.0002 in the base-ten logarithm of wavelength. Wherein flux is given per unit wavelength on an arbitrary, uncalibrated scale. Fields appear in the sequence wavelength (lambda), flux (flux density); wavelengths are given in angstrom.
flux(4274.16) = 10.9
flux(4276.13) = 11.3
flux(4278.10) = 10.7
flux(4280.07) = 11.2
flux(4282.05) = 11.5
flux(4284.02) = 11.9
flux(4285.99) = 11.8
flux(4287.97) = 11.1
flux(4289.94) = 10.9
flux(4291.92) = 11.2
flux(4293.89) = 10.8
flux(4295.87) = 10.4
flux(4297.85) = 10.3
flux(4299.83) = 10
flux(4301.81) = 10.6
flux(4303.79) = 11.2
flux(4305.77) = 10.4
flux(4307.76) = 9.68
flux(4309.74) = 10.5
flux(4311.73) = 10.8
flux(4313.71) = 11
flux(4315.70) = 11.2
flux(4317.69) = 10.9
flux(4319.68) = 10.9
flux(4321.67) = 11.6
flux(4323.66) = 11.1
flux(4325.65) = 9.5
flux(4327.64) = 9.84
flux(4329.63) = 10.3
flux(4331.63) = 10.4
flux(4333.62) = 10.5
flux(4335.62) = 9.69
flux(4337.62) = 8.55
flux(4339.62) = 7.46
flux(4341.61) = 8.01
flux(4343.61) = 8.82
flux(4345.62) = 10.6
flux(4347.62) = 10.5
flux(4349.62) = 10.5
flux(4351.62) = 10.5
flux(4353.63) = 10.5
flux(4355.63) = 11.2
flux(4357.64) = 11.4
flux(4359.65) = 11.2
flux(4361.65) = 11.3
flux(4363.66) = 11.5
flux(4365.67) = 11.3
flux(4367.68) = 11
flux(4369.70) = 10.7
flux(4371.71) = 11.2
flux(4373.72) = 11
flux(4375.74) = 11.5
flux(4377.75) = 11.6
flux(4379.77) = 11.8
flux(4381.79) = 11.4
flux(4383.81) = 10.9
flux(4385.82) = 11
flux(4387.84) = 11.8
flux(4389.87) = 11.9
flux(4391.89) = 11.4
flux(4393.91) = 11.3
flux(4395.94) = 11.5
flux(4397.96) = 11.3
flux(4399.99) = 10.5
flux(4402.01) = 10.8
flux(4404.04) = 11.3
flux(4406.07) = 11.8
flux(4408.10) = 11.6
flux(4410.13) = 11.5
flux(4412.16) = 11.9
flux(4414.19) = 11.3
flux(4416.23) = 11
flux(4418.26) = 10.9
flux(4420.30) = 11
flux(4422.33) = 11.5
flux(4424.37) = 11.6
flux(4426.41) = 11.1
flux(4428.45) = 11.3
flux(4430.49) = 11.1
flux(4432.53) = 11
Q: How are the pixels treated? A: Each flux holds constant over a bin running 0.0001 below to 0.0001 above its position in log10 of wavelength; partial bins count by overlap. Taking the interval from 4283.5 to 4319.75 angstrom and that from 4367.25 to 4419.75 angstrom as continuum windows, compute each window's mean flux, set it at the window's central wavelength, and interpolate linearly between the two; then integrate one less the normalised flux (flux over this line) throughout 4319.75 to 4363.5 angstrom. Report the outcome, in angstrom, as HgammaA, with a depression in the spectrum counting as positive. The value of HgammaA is 3.2 angstrom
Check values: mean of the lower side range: 10.8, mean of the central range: 10.2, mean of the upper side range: 11.3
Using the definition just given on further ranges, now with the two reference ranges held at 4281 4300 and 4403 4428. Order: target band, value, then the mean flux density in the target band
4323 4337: 1.27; 10.1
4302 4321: 0.59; 10.7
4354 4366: -0.06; 11.3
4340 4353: 1.69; 9.73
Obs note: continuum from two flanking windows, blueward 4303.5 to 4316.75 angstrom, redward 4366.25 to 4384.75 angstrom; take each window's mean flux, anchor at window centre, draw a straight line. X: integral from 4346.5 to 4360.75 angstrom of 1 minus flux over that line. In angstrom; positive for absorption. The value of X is 0.3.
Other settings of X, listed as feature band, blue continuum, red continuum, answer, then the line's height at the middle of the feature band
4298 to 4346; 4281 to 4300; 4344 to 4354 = 2.51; 10.7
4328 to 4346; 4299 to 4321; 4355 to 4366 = 2.73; 11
